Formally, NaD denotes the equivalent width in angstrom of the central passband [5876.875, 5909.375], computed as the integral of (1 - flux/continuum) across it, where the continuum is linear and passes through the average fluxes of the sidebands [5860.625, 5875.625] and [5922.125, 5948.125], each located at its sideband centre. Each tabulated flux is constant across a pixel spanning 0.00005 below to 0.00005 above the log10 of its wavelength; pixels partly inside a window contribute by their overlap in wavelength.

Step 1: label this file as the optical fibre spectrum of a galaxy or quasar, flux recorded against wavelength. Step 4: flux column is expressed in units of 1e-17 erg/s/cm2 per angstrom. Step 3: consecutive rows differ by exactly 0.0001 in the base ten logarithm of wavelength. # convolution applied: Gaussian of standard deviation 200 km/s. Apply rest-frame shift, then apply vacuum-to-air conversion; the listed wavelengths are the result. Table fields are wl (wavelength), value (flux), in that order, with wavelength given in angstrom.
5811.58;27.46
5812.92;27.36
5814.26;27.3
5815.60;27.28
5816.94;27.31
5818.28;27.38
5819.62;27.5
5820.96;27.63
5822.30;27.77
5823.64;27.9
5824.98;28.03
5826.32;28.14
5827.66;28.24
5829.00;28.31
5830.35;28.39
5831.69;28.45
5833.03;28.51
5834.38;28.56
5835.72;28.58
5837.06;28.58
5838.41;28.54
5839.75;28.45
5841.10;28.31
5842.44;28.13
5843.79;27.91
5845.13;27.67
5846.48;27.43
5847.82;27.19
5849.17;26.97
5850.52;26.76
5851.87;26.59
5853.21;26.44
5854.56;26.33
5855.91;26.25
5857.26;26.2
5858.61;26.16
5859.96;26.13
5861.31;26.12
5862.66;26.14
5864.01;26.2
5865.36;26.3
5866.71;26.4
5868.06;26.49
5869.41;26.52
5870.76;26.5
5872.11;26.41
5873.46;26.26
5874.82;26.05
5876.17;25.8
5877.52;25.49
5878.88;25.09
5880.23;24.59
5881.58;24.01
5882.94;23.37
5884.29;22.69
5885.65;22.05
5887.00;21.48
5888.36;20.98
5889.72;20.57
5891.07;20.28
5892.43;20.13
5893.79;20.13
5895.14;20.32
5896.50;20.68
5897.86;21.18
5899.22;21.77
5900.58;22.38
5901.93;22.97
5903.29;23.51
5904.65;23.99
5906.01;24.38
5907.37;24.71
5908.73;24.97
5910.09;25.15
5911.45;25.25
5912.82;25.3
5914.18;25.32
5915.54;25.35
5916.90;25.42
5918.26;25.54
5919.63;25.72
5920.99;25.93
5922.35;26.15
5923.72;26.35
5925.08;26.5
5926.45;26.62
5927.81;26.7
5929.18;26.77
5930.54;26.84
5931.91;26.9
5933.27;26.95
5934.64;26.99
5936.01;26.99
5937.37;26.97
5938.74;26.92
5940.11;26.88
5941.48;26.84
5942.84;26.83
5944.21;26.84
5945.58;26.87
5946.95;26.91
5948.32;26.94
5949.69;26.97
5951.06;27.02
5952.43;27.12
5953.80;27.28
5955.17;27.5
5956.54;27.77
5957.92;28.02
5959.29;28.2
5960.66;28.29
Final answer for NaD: 4.81 angstrom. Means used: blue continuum 26.3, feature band 22.6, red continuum 26.8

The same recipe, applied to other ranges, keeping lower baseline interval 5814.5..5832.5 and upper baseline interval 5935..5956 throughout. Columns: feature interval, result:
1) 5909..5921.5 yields 0.83 angstrom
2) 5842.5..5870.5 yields 1.01 angstrom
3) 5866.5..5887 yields 1.84 angstrom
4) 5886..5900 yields 3.36 angstrom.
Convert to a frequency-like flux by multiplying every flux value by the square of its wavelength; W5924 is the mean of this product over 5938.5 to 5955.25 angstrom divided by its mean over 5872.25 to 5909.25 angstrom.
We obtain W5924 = 1.20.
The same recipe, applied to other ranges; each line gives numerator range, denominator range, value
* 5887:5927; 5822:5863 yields 0.88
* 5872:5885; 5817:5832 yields 0.91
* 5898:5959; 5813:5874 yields 0.98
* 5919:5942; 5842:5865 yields 1.02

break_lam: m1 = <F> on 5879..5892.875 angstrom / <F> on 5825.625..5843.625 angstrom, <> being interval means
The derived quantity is 0.78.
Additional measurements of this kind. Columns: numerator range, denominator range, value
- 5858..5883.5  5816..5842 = 0.92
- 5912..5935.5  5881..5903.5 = 1.21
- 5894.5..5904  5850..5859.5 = 0.83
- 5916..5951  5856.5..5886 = 1.04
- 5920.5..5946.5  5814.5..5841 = 0.95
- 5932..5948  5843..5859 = 1.00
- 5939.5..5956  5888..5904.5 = 1.27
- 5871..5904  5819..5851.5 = 0.82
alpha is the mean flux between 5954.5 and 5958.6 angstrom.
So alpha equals 27.7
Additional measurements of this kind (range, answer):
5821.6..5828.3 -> 28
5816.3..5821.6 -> 27.5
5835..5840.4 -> 28.6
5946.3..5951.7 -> 27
